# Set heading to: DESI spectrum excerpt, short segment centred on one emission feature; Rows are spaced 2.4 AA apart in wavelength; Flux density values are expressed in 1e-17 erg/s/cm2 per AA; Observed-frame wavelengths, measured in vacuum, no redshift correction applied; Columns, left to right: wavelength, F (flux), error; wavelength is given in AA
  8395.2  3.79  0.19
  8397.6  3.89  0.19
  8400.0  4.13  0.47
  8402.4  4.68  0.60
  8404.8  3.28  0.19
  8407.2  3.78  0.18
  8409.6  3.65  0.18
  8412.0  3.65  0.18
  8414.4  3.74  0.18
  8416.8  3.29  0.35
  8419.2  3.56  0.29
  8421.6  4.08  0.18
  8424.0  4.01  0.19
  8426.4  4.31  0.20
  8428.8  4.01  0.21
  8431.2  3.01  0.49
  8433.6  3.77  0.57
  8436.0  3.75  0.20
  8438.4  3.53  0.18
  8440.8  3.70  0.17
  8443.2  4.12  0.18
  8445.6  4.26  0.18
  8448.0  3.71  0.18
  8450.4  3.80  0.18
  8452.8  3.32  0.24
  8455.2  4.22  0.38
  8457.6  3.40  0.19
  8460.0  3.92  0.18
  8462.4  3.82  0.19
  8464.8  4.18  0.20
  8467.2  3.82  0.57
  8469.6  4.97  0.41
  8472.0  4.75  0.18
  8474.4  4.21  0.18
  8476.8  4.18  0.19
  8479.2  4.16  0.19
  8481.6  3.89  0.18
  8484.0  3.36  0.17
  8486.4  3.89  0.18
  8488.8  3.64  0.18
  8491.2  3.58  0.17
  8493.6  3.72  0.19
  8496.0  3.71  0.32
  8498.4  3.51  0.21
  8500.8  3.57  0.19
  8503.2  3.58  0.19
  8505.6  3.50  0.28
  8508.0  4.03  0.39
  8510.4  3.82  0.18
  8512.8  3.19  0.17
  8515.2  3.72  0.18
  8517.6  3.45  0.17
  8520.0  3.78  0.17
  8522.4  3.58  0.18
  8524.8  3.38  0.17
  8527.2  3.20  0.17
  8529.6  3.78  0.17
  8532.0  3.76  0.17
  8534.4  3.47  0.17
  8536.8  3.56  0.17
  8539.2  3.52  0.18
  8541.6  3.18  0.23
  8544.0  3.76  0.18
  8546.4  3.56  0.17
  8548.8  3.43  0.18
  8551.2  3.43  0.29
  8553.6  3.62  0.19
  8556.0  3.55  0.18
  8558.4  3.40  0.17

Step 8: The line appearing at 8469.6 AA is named [N II] 6583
